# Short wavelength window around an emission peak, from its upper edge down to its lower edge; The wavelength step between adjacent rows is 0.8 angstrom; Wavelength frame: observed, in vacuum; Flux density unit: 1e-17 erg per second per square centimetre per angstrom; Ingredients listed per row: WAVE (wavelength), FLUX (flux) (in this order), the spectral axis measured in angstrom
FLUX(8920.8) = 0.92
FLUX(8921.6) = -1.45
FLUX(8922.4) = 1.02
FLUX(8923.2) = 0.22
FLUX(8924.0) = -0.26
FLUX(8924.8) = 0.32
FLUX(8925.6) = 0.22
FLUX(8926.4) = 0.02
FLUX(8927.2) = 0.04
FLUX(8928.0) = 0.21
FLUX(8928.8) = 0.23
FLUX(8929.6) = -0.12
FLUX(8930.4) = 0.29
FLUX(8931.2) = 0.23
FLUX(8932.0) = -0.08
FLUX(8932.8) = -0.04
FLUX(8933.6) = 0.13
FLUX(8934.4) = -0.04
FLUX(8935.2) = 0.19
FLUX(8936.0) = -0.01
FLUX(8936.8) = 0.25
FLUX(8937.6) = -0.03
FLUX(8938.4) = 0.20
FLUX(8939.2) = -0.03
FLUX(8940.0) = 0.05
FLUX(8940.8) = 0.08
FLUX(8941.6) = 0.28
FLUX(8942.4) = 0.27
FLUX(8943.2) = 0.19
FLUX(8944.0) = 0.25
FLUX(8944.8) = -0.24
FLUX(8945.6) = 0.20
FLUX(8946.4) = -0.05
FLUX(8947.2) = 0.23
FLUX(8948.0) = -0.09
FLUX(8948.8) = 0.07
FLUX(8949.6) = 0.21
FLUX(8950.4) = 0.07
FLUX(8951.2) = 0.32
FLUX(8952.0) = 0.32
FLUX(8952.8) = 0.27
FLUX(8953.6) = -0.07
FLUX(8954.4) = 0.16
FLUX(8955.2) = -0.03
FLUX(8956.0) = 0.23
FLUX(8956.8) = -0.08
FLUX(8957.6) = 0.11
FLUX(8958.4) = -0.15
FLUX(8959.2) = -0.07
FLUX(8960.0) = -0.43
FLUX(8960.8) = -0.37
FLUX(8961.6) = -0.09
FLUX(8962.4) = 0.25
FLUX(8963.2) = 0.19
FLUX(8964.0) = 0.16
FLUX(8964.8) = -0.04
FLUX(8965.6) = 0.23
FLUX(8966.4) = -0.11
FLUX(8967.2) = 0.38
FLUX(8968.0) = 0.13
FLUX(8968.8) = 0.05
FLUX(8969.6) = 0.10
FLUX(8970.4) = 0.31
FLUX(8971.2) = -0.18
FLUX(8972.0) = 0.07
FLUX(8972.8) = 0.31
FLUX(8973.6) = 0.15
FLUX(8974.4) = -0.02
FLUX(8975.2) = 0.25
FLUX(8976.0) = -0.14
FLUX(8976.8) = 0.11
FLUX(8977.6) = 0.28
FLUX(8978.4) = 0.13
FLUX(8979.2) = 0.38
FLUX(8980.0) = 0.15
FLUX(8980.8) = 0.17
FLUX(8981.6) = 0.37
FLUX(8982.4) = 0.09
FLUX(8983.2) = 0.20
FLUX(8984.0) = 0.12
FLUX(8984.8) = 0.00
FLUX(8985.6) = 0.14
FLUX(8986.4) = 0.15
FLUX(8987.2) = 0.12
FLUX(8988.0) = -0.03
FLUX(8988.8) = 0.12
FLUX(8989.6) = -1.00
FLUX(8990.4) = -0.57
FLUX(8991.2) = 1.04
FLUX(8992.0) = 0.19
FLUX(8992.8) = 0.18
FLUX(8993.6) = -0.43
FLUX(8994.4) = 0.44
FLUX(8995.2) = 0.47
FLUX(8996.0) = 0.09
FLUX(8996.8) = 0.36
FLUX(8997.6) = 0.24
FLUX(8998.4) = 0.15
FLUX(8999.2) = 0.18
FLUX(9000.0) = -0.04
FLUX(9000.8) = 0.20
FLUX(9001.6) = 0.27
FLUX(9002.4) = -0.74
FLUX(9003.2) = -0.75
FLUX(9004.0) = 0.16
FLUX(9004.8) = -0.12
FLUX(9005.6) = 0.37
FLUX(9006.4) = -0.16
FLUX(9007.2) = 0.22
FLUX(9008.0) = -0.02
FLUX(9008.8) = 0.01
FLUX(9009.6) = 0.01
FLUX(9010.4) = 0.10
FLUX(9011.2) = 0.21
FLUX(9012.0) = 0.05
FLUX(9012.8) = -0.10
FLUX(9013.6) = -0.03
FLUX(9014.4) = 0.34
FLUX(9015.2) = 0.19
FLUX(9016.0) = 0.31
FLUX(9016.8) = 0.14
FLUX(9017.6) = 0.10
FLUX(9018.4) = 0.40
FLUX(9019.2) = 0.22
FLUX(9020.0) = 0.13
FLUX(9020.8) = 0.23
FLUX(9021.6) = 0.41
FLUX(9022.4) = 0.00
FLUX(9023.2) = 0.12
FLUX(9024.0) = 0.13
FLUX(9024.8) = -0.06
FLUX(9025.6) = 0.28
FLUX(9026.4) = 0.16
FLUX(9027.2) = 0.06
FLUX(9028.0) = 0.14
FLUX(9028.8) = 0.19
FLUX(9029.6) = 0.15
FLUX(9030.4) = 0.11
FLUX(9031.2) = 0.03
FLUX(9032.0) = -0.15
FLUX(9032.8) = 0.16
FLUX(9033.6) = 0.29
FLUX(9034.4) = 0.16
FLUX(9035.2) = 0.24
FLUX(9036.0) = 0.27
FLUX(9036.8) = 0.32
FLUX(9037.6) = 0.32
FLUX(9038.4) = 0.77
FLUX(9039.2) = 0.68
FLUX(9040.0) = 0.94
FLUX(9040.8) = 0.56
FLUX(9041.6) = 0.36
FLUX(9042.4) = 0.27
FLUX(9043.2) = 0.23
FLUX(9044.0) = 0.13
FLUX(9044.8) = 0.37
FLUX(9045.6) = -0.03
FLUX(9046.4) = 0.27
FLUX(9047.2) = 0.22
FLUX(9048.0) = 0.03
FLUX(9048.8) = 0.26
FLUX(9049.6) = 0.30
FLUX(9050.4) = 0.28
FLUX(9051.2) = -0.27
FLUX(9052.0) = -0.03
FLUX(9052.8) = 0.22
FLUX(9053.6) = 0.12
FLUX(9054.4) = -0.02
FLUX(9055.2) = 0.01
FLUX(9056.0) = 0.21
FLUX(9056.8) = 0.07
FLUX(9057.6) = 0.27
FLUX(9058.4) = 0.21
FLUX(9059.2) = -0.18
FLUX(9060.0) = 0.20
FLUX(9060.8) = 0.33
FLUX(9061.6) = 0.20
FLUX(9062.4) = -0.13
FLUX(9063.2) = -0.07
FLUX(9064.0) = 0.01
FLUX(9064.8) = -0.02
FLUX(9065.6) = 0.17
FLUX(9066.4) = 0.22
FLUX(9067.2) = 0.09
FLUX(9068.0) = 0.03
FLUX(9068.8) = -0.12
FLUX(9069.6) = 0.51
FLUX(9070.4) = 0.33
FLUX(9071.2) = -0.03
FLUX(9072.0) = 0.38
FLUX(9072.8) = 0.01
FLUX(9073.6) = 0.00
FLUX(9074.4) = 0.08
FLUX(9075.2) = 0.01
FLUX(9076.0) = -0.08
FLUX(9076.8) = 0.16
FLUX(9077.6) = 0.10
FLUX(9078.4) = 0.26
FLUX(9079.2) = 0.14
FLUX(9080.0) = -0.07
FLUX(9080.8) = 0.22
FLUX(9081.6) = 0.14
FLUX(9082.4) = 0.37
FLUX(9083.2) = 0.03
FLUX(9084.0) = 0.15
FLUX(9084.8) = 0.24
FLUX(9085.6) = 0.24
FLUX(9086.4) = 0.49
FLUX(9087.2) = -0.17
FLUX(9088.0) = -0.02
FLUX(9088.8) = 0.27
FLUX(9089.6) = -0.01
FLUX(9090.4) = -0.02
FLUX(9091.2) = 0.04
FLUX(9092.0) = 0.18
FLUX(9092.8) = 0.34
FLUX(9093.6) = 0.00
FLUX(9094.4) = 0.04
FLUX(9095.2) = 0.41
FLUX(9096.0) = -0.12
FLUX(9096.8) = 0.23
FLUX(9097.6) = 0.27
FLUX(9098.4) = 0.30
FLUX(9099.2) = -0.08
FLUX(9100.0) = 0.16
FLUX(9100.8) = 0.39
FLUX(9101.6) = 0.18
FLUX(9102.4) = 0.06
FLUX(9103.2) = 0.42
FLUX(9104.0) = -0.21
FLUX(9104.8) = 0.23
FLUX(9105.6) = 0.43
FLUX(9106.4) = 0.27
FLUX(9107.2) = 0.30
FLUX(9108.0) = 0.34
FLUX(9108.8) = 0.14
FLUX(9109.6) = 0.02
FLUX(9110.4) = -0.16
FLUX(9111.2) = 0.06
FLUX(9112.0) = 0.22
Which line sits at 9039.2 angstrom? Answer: Hgamma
